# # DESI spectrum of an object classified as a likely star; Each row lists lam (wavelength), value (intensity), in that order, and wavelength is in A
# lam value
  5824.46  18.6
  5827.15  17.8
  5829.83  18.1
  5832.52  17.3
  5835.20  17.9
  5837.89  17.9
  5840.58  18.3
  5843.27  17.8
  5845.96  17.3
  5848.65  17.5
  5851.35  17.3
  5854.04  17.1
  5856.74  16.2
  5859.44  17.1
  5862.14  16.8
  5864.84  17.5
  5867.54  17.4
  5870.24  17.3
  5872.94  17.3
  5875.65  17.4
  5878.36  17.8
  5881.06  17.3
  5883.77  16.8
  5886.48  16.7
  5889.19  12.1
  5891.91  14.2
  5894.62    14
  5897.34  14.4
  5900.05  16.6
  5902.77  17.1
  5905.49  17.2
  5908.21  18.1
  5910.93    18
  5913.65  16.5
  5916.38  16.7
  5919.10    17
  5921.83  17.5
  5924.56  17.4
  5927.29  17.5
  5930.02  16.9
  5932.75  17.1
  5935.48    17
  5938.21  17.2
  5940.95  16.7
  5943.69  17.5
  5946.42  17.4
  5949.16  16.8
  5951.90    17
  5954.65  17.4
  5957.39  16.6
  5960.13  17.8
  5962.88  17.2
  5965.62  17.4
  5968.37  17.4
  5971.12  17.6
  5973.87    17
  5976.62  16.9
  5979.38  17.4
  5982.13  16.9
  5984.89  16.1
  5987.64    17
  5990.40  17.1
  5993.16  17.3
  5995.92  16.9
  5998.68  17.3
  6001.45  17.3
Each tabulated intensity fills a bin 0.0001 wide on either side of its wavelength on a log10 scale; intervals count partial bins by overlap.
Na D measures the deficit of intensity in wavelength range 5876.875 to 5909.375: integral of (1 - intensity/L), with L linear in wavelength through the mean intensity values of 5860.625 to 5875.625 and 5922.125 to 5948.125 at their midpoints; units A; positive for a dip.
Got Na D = 2.3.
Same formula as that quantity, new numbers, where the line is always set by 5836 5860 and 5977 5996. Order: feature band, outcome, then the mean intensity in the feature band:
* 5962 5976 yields -0.24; 17.3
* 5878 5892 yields 1.19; 15.8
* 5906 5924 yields -0.12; 17.3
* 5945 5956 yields -0.05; 17.1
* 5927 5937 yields 0.03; 17.1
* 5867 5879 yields -0.07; 17.4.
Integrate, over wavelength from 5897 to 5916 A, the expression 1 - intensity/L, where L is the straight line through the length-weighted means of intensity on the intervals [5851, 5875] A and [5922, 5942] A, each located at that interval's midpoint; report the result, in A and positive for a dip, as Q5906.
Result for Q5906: 0.2 A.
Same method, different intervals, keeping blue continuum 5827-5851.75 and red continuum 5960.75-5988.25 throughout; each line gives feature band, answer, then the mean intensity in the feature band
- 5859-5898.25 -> 2.87 A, 16.3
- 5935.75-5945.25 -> 0.08 A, 17.1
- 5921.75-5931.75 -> 0.02 A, 17.3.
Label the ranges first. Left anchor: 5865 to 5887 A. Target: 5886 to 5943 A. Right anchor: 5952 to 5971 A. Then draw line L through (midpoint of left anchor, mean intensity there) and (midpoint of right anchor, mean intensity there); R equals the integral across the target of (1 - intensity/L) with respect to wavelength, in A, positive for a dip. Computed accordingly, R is 2.7 A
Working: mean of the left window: 17.3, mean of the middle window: 16.5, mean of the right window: 17.3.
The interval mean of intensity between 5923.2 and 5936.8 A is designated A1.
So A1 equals 17.2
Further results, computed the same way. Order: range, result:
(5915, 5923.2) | 17.1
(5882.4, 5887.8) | 16.7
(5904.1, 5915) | 17.5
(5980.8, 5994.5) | 16.9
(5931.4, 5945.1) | 17.1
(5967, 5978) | 17.2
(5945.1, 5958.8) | 17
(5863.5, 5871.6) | 17.4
